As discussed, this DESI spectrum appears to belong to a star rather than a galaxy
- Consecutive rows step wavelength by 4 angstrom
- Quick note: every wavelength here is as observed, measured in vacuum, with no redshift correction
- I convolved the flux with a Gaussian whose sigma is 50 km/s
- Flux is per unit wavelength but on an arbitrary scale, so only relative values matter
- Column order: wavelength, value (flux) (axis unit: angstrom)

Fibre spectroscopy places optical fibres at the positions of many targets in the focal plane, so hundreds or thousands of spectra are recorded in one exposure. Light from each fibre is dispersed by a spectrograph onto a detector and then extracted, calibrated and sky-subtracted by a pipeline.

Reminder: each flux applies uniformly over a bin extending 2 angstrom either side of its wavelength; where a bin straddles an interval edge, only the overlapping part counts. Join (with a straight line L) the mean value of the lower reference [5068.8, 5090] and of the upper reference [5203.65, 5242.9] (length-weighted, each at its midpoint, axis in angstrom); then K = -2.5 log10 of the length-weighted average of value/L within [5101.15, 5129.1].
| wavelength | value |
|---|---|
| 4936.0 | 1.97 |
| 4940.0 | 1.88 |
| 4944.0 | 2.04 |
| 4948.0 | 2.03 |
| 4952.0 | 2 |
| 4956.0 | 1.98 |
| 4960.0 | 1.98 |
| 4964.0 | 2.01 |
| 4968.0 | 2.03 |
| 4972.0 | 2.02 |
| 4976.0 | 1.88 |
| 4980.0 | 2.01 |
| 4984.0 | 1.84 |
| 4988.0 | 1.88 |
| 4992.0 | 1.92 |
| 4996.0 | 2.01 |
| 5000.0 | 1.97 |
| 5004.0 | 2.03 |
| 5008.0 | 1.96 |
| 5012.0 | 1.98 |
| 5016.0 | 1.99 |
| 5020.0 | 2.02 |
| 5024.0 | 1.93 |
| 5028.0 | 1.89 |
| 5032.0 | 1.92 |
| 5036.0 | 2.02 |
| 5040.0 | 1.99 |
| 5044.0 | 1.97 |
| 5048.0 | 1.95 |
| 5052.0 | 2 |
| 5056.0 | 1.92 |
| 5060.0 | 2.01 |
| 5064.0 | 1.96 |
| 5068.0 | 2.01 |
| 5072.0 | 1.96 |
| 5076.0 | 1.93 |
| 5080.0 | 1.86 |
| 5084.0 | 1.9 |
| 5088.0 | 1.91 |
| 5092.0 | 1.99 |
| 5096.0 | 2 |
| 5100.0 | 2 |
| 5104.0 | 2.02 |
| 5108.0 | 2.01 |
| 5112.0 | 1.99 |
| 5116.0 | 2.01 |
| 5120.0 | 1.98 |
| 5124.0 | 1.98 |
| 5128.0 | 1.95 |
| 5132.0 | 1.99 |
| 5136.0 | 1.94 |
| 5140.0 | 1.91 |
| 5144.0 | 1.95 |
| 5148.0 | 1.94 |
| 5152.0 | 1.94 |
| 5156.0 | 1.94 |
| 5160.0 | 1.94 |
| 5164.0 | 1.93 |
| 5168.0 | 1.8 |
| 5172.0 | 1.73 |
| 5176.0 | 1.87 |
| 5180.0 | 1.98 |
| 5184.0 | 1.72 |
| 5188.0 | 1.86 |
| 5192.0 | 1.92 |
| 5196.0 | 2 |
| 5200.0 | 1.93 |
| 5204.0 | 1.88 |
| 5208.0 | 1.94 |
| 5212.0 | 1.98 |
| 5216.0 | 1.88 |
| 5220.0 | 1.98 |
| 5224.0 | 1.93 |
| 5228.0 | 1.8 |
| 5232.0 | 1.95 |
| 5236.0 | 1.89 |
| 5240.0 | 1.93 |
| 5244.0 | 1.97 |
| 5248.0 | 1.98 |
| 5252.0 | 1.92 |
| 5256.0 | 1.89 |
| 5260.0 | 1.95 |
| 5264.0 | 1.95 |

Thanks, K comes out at -0.04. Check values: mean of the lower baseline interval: 1.92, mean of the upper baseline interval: 1.92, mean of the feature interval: 1.99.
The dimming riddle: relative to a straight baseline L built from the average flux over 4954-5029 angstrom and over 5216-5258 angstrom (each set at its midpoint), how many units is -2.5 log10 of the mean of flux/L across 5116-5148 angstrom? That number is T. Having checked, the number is -0.01 mag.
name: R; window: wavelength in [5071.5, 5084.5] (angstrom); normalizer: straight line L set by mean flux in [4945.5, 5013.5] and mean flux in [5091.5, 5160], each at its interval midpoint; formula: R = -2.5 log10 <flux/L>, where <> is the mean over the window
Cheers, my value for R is 0.036 mag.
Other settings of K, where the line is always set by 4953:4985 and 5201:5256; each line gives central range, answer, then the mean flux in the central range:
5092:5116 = -0.03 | 2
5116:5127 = -0.02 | 1.98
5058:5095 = 0.00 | 1.95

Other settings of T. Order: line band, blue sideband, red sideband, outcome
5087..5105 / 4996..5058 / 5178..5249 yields -0.02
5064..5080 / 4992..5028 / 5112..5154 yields 0.01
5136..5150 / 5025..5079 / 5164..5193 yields -0.03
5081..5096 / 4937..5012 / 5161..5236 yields 0.00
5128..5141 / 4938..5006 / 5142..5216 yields -0.02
